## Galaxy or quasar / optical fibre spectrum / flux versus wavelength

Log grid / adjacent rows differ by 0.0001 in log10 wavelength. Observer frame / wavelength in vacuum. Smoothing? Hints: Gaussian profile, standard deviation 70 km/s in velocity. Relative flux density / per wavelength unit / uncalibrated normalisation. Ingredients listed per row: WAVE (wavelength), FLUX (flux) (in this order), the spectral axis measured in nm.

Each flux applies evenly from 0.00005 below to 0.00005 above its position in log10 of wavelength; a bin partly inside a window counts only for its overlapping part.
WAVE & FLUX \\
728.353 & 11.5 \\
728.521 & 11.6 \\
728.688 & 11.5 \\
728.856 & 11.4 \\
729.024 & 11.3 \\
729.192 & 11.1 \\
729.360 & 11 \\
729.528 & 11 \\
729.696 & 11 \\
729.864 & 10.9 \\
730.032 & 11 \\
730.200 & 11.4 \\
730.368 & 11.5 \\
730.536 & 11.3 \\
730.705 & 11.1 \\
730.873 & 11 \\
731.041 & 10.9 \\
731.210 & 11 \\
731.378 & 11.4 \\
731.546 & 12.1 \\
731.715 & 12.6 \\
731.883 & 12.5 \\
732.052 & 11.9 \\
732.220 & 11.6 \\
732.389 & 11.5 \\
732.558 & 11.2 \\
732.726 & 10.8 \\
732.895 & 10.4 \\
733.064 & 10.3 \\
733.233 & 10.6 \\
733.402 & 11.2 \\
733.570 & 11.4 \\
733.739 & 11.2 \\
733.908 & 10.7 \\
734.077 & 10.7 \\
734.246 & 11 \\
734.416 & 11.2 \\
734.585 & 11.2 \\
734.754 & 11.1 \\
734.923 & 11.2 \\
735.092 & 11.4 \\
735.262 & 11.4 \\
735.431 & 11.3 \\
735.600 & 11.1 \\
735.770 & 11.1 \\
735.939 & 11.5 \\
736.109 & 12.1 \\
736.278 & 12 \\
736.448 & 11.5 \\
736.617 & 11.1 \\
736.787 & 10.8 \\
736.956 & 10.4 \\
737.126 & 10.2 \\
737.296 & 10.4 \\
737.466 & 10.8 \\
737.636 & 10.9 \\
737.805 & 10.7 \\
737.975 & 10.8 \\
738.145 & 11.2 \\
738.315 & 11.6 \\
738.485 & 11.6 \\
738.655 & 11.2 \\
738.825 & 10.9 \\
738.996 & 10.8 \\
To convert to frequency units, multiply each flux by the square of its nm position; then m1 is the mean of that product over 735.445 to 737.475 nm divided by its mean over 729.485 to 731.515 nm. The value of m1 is 1.01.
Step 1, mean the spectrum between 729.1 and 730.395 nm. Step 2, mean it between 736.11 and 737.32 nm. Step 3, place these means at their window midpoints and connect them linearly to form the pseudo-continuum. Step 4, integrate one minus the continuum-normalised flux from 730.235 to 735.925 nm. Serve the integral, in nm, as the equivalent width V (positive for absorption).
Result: -0.093 nm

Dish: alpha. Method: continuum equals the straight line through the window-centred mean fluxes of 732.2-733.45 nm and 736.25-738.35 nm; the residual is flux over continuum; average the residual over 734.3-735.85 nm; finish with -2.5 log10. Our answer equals -0.030 mag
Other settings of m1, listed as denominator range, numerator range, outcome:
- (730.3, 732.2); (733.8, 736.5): 0.98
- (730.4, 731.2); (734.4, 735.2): 1.02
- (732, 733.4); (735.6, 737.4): 1.02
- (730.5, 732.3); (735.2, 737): 0.99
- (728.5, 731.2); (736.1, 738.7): 1.01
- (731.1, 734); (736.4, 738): 0.96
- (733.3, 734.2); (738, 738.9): 1.03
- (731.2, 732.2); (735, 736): 0.95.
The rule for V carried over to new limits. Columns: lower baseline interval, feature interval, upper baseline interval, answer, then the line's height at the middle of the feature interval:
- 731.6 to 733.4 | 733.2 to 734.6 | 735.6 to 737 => 0.038 nm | 11.3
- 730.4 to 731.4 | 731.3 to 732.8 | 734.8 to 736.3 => -0.074 nm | 11.2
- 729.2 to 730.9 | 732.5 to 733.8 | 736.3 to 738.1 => 0.013 nm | 11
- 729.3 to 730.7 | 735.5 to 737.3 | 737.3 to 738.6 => -0.012 nm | 11.1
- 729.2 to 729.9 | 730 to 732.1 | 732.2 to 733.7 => -0.102 nm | 11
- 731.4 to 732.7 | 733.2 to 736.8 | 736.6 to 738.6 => 0.028 nm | 11.3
